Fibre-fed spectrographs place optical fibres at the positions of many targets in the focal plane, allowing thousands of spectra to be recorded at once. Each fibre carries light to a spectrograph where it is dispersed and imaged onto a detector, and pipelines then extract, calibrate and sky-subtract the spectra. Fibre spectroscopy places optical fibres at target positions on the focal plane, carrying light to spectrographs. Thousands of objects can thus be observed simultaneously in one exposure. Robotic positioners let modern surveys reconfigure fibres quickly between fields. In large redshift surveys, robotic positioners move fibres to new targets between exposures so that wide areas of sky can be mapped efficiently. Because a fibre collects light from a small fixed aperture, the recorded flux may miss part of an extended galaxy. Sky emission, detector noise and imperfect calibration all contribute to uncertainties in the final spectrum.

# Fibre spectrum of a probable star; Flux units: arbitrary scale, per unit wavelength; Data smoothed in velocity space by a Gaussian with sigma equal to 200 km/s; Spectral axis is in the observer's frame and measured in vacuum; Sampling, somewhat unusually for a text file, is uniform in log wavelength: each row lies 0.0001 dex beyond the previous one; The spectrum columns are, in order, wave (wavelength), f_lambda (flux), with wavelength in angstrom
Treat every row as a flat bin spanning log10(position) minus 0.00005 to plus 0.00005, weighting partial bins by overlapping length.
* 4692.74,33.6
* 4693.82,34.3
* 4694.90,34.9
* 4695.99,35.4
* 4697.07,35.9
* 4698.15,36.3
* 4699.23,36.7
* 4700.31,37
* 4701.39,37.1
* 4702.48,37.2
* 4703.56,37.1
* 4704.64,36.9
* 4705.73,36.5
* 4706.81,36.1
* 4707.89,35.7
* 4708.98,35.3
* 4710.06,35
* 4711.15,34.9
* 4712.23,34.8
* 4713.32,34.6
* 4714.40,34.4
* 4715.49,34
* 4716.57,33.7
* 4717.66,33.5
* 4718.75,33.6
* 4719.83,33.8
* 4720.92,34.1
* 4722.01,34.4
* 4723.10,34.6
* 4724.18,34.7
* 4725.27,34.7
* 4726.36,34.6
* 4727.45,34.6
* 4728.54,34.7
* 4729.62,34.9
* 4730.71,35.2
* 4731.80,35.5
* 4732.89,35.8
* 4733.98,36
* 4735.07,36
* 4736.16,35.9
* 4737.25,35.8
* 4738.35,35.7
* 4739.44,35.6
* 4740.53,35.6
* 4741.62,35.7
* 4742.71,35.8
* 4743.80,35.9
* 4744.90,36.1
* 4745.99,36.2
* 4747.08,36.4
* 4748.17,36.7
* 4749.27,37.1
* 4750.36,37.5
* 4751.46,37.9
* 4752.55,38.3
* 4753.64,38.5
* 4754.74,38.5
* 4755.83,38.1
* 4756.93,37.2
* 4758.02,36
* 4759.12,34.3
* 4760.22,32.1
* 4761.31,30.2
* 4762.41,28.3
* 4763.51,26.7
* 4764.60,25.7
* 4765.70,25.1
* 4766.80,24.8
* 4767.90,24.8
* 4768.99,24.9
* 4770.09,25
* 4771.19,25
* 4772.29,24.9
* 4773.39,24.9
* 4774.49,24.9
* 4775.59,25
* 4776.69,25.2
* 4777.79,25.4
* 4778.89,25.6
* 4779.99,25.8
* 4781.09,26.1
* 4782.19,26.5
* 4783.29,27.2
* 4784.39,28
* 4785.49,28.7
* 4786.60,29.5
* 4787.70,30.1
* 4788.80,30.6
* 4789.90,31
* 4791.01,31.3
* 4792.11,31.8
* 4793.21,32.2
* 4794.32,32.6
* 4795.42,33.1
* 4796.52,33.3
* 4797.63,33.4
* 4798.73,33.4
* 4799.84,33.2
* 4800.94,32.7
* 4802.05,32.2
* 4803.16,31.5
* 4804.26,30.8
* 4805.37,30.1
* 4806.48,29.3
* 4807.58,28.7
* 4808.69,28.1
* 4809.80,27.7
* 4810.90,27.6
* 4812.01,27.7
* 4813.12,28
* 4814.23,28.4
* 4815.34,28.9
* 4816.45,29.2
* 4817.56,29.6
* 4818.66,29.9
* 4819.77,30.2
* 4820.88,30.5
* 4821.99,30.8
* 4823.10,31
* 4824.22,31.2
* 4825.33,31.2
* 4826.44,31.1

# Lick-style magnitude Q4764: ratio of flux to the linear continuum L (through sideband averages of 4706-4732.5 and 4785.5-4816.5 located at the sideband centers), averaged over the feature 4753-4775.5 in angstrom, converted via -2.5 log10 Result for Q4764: 0.107 mag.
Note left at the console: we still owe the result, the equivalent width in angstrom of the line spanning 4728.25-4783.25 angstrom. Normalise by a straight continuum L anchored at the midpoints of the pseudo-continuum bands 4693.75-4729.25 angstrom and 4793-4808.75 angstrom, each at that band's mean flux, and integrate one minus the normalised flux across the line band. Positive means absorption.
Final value 2.7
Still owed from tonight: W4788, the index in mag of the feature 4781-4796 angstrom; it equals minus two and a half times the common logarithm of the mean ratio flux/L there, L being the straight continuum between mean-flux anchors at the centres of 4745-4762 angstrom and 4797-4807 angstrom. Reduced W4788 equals 0.10 mag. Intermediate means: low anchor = 36.3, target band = 30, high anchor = 31.8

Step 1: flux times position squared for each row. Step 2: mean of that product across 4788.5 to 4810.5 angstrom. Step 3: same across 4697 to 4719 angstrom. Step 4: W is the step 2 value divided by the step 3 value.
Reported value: 0.9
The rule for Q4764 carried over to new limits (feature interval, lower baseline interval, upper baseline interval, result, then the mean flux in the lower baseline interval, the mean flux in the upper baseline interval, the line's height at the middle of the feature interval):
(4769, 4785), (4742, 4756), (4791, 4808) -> 0.312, 37.1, 31.9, 34.2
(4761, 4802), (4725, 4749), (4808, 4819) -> 0.109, 35.6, 28.5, 31.5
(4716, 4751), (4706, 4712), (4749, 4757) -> 0.046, 35.5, 38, 36.8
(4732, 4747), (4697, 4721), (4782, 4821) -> -0.067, 35.4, 30.2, 33.7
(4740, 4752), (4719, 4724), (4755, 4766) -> -0.119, 34.3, 31.7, 32.7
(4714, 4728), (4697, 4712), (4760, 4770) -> -0.018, 36.3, 26.7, 33.7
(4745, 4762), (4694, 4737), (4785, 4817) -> -0.097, 35.3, 30.5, 33.2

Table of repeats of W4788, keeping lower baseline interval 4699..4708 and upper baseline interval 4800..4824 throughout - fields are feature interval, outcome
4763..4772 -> 0.278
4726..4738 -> -0.014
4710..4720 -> 0.056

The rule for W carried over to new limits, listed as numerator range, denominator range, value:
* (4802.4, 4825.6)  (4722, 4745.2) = 0.86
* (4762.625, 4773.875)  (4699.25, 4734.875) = 0.73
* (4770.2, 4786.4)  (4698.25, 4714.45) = 0.74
